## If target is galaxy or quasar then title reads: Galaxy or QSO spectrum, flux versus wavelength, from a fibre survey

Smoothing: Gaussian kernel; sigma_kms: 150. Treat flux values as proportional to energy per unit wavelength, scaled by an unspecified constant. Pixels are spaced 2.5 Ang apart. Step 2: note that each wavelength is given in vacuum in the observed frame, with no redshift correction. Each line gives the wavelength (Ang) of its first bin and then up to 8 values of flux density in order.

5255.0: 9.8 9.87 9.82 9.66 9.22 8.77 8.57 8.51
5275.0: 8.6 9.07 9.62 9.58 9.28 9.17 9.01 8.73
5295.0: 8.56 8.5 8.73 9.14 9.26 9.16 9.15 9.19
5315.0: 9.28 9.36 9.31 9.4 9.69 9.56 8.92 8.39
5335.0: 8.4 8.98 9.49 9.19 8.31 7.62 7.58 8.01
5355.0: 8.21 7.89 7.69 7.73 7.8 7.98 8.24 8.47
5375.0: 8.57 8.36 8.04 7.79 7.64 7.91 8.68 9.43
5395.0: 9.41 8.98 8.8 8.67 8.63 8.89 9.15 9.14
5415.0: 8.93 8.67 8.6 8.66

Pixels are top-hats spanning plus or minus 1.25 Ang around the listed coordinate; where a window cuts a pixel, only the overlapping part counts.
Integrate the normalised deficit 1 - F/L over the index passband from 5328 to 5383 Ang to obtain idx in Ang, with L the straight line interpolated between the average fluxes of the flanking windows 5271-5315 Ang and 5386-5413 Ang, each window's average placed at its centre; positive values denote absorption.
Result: 4.0 Ang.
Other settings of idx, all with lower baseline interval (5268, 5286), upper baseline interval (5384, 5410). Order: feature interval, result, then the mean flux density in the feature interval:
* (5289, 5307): 0.22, 8.86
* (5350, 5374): 2.26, 7.99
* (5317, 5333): -0.65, 9.27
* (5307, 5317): -0.31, 9.21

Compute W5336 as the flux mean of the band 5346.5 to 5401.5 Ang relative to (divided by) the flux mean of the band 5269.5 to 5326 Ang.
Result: 0.91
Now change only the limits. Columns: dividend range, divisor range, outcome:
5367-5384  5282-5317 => 0.91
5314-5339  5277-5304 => 1.01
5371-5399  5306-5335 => 0.92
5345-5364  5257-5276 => 0.86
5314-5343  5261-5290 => 1.01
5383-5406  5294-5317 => 0.96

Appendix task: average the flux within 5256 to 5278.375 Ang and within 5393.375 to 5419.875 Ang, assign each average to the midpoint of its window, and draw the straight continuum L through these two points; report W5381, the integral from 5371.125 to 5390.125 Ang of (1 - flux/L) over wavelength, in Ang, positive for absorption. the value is 1.7 Ang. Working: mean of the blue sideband 9.13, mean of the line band 8.15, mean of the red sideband 8.92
